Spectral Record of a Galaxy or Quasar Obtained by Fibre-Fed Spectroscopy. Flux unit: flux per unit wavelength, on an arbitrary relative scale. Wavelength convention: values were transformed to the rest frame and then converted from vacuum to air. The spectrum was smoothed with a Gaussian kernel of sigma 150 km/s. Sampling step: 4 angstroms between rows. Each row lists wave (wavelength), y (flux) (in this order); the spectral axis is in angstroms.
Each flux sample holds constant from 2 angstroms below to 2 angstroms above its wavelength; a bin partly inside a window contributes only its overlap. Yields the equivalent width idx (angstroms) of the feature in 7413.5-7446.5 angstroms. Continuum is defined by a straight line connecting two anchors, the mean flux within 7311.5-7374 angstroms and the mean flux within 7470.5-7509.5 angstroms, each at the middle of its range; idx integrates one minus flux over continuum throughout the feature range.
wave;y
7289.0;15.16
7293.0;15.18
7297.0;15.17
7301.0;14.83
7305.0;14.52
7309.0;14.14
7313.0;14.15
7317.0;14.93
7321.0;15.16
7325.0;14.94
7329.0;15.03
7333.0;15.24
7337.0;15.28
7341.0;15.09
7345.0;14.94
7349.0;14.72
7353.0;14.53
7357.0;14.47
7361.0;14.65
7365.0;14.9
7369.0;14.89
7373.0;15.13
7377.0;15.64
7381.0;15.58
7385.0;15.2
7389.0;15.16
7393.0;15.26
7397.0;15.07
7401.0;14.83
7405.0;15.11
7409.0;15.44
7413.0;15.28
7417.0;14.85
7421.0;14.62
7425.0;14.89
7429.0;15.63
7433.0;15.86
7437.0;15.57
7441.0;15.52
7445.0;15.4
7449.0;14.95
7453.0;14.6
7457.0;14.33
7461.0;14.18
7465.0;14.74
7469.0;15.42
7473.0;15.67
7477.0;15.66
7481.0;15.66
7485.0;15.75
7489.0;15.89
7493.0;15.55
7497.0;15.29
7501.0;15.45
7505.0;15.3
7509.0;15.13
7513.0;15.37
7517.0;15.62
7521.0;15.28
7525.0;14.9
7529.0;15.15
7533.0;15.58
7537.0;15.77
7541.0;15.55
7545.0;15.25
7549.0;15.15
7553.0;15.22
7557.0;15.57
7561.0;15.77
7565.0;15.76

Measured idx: 0.0 angstroms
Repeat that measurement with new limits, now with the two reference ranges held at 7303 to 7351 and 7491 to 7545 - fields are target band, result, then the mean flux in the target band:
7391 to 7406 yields -0.02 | 15.1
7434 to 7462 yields 0.34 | 15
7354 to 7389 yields -0.19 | 15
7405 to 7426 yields 0.08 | 15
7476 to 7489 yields -0.38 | 15.7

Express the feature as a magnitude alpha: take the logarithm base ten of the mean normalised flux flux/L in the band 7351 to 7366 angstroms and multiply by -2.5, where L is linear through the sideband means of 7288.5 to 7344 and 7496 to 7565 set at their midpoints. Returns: 0.03 mag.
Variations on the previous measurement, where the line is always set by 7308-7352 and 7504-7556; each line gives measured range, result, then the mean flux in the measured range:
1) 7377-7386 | -0.03 mag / 15.5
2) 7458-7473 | 0.02 mag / 14.9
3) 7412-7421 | 0.01 mag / 14.9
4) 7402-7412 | -0.01 mag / 15.2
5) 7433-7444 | -0.03 mag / 15.6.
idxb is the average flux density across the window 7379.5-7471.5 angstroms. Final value 15.1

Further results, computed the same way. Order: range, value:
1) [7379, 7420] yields 15.2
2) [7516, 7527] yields 15.2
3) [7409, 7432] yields 15.1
